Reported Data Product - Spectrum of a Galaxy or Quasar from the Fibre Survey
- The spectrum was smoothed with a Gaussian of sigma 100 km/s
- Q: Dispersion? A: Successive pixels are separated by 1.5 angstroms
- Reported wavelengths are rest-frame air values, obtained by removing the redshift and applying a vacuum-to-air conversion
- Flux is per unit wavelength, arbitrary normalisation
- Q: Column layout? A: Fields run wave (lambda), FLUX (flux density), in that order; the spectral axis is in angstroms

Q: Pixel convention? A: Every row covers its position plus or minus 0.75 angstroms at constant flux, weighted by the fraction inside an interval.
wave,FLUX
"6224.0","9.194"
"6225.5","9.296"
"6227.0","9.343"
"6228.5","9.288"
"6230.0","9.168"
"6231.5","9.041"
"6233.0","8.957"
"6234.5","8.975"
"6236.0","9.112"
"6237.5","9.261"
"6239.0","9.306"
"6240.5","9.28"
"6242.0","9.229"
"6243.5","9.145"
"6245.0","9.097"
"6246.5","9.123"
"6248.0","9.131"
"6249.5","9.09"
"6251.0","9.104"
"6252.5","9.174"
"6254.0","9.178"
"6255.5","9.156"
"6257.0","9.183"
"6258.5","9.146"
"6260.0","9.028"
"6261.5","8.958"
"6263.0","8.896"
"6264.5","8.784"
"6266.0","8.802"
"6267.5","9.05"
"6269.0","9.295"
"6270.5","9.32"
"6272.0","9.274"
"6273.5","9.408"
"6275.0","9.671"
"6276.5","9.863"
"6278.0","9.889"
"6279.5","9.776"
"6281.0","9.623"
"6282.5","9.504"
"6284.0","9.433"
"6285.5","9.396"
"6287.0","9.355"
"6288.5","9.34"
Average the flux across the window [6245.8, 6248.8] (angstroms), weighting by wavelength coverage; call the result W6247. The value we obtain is 9.13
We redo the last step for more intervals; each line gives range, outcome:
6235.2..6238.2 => 9.18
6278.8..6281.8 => 9.69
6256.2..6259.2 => 9.16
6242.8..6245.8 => 9.12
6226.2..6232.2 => 9.21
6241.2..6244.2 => 9.19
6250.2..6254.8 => 9.15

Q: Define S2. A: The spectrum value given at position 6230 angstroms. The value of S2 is 9.168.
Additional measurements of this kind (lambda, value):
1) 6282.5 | 9.504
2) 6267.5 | 9.05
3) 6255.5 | 9.156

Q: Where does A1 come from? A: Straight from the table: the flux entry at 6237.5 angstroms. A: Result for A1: 9.261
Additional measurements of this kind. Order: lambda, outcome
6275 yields 9.671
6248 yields 9.131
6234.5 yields 8.975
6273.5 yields 9.408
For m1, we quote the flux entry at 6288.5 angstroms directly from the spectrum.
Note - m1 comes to 9.34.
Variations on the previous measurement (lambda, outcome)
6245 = 9.097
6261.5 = 8.958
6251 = 9.104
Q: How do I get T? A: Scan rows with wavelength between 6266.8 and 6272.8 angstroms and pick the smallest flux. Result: 9.05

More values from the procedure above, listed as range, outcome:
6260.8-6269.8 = 8.784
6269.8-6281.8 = 9.274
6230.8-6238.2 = 8.957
